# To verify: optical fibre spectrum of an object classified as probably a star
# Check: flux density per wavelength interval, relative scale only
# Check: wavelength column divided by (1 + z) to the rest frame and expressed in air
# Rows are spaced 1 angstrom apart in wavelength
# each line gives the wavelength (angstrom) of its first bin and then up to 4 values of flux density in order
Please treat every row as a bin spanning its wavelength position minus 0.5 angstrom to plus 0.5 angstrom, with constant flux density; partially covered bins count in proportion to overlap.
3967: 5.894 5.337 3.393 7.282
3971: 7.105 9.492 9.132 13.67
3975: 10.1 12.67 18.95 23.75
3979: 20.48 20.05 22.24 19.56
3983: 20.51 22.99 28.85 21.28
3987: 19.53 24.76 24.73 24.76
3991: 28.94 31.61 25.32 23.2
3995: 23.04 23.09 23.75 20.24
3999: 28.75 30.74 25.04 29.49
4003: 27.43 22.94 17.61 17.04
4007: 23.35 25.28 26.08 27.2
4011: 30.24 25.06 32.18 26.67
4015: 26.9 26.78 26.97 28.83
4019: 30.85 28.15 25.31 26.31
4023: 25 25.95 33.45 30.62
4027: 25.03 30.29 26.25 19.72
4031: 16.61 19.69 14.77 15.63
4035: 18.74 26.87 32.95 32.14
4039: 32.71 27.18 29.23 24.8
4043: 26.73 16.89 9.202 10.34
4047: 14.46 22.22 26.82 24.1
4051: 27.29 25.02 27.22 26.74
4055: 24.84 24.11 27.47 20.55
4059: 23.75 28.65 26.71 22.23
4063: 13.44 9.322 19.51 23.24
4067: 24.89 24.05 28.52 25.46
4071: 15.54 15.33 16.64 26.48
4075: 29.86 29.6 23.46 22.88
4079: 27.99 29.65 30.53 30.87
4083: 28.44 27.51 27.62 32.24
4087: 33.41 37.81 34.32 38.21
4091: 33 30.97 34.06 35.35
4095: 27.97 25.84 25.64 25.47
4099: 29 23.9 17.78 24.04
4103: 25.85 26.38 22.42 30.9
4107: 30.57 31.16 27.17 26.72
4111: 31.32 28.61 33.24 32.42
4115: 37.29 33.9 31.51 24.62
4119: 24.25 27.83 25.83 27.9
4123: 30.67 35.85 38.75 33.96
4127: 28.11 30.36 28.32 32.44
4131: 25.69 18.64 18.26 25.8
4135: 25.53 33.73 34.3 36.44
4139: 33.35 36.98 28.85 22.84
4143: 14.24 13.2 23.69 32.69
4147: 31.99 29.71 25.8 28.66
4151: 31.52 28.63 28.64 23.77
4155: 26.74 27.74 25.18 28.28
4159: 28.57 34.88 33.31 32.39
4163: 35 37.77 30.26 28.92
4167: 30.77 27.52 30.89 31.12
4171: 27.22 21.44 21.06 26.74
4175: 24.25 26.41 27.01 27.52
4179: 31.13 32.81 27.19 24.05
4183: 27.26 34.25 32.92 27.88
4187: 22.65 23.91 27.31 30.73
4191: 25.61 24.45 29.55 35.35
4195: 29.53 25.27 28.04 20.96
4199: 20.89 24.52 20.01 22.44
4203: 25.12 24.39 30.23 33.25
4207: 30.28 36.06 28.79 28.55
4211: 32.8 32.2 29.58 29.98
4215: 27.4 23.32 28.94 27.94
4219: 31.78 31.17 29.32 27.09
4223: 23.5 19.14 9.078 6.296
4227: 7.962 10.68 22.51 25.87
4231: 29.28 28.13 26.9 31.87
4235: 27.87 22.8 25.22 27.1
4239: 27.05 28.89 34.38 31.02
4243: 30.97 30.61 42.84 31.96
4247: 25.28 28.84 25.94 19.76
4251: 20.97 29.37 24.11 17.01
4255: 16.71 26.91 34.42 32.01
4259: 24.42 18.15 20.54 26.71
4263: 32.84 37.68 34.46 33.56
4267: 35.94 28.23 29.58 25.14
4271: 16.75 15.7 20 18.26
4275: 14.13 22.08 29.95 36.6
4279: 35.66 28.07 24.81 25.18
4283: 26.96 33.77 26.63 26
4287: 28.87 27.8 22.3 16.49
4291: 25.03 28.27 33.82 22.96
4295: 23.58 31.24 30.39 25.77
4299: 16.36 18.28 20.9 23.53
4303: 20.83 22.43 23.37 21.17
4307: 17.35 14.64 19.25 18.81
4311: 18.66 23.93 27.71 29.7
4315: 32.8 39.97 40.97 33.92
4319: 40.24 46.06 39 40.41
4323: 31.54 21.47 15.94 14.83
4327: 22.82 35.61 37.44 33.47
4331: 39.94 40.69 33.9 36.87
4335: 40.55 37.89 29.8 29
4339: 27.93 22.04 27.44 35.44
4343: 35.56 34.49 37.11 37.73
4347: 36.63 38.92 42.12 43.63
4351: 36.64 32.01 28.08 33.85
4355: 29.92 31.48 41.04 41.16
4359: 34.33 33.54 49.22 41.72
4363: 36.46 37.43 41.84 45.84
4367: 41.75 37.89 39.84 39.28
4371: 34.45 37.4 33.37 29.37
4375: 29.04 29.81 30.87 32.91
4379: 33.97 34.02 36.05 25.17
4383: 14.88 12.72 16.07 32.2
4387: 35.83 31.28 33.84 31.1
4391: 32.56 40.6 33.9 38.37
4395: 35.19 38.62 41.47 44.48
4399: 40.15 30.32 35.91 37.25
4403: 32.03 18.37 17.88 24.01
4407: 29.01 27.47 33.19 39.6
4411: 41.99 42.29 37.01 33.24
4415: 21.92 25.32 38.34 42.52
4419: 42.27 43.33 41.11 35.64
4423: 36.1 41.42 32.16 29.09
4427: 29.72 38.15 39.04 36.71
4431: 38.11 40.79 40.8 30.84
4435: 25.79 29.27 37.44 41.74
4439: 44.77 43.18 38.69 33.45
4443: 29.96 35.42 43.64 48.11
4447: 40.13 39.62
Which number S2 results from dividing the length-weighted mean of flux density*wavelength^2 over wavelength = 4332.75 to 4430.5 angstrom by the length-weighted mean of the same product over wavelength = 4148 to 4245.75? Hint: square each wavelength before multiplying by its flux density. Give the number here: 1.36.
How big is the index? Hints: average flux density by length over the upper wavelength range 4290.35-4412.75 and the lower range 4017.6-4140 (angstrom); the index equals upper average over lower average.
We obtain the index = 1.20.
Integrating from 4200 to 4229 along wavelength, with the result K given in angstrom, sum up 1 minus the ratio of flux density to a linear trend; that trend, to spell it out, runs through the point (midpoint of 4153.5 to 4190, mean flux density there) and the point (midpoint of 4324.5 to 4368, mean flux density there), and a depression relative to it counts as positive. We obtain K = 4.7 angstrom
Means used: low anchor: 28.5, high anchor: 35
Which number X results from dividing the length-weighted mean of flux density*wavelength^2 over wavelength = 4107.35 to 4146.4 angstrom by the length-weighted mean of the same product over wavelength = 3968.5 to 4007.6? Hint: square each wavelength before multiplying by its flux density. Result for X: 1.49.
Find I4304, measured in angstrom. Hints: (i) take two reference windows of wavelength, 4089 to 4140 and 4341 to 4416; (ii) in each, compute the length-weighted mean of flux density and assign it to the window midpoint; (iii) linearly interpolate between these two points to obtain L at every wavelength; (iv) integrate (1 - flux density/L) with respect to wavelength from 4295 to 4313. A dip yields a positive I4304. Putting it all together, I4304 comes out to 6.0 angstrom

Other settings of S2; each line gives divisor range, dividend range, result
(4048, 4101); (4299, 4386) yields 1.37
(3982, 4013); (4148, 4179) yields 1.25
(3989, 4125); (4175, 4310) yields 1.09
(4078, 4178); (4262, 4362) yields 1.12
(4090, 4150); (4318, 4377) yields 1.36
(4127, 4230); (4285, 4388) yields 1.23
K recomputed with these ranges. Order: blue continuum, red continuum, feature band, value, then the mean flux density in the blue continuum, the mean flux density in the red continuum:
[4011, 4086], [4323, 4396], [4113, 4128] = -2.39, 24.7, 33.6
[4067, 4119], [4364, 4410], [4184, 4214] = 2.05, 28.2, 32.8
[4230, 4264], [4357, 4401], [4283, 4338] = 4.92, 27.4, 34.7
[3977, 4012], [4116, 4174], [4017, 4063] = 1.98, 24.2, 28.7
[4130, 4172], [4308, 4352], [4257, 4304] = 8.01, 28.5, 32.5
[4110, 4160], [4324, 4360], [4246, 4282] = 6.35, 28.7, 33.4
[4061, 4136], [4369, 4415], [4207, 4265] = 6.29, 27.5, 32.4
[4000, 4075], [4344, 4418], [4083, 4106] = -2.91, 24.2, 34.2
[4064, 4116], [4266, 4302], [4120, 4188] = -3.87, 27.7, 25.6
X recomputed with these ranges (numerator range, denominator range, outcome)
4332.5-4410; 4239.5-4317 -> 1.35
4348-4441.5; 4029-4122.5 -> 1.57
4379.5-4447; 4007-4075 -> 1.70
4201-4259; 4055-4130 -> 1.03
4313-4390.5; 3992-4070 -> 1.61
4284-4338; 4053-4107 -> 1.20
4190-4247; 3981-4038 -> 1.18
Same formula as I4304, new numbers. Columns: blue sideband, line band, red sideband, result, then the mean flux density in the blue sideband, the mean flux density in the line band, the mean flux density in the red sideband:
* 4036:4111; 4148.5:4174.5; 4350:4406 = -0.7 angstrom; 25.9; 29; 33.9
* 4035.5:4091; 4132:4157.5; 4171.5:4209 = -0.9 angstrom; 25.3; 27.4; 27.1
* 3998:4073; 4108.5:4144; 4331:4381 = -2.1 angstrom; 24.2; 29.1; 35.7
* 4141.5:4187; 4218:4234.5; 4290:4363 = 3.6 angstrom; 28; 22.7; 30.8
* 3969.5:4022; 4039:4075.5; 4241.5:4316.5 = 1.5 angstrom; 22.9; 22.6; 25.9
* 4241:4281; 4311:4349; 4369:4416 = -4.3 angstrom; 27.1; 33.2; 32.2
